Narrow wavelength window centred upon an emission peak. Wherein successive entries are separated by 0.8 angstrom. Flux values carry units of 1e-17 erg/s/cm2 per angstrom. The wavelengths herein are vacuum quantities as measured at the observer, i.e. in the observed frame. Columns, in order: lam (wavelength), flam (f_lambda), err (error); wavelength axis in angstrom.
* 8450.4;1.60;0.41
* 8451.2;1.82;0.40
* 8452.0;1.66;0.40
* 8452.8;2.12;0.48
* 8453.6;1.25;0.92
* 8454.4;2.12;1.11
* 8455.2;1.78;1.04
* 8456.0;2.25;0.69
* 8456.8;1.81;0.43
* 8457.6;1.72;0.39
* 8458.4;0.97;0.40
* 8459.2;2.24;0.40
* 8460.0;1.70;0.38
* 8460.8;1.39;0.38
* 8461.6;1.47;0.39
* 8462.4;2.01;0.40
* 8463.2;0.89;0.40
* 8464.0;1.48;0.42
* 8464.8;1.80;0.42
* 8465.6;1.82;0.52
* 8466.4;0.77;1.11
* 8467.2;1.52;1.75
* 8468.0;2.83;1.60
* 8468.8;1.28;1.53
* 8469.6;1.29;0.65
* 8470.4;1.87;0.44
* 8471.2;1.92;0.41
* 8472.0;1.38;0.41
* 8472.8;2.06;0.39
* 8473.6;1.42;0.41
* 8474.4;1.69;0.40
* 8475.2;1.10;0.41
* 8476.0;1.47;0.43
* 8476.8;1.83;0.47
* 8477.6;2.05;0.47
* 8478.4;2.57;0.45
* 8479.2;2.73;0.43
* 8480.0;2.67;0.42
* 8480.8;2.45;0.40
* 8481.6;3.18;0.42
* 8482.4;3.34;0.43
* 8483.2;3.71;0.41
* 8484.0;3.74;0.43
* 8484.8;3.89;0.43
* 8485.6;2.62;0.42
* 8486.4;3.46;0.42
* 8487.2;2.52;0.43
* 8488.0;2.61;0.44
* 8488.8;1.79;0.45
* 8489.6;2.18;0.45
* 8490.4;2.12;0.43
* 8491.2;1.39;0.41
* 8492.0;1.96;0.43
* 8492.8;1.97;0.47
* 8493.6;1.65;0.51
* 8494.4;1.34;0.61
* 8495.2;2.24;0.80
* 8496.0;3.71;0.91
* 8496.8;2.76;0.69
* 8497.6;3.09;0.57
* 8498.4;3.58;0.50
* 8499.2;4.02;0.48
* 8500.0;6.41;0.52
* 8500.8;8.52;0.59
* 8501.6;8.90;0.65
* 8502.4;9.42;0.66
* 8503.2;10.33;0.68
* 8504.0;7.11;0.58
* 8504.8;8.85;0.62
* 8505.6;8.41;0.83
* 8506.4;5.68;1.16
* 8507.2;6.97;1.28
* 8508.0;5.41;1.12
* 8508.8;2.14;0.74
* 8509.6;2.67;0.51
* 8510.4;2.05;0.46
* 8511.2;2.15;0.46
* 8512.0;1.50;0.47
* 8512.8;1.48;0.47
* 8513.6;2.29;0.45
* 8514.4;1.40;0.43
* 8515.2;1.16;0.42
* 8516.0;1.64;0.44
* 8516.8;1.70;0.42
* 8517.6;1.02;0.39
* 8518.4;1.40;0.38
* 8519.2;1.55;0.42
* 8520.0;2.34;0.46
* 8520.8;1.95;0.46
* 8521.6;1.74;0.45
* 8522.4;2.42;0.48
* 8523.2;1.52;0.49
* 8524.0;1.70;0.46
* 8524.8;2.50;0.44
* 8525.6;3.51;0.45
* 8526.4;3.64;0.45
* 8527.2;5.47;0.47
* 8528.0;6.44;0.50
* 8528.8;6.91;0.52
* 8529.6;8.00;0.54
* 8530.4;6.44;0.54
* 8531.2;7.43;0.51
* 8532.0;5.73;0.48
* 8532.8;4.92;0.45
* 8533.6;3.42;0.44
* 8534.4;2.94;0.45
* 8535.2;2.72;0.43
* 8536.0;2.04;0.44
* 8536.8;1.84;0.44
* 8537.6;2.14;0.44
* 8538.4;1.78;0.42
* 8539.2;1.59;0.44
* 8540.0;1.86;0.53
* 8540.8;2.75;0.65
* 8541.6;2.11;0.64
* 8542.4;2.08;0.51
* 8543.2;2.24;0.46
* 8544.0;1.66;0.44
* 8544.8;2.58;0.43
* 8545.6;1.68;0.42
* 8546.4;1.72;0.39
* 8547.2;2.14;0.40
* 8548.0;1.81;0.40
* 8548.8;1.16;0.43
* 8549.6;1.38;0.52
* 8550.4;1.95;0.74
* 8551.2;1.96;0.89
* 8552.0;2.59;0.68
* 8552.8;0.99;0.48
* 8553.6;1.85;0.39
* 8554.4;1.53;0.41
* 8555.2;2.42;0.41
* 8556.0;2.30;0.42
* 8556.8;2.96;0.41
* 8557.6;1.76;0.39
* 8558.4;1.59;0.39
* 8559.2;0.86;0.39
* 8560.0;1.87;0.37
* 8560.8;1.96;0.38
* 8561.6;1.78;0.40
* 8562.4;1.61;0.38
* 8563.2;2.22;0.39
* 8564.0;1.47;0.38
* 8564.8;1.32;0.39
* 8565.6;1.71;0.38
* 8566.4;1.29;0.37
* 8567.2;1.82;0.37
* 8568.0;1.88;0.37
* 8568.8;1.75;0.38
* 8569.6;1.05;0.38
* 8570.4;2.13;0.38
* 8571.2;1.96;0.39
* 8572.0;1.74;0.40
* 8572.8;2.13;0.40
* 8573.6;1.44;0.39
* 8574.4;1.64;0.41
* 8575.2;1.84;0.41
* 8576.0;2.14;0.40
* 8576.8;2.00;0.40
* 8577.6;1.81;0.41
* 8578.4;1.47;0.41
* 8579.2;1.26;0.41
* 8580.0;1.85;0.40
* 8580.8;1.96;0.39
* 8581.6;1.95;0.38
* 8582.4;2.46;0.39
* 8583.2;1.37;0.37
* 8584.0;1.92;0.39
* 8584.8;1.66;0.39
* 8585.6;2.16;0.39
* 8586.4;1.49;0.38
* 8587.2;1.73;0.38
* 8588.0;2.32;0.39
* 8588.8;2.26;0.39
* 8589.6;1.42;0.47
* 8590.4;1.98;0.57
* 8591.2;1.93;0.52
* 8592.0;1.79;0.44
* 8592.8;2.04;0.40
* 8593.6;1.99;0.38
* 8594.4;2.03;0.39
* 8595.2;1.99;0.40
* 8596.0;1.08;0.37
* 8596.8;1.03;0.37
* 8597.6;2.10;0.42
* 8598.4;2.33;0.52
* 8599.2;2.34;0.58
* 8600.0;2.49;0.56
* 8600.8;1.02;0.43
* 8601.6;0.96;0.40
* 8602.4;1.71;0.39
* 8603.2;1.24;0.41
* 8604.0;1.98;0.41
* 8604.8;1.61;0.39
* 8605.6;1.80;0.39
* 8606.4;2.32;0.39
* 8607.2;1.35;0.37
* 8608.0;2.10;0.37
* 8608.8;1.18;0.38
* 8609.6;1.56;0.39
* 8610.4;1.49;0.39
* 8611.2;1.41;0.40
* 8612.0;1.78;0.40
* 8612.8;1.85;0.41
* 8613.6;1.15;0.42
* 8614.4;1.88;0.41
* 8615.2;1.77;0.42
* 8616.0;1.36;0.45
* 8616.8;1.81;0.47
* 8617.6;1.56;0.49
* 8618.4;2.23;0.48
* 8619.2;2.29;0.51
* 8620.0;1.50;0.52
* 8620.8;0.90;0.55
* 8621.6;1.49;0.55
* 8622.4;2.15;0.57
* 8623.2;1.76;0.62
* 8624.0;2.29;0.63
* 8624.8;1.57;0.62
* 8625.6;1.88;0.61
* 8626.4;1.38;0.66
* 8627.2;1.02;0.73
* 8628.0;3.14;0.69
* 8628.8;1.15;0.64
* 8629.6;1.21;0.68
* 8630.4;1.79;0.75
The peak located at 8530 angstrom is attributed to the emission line [N II] 6583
